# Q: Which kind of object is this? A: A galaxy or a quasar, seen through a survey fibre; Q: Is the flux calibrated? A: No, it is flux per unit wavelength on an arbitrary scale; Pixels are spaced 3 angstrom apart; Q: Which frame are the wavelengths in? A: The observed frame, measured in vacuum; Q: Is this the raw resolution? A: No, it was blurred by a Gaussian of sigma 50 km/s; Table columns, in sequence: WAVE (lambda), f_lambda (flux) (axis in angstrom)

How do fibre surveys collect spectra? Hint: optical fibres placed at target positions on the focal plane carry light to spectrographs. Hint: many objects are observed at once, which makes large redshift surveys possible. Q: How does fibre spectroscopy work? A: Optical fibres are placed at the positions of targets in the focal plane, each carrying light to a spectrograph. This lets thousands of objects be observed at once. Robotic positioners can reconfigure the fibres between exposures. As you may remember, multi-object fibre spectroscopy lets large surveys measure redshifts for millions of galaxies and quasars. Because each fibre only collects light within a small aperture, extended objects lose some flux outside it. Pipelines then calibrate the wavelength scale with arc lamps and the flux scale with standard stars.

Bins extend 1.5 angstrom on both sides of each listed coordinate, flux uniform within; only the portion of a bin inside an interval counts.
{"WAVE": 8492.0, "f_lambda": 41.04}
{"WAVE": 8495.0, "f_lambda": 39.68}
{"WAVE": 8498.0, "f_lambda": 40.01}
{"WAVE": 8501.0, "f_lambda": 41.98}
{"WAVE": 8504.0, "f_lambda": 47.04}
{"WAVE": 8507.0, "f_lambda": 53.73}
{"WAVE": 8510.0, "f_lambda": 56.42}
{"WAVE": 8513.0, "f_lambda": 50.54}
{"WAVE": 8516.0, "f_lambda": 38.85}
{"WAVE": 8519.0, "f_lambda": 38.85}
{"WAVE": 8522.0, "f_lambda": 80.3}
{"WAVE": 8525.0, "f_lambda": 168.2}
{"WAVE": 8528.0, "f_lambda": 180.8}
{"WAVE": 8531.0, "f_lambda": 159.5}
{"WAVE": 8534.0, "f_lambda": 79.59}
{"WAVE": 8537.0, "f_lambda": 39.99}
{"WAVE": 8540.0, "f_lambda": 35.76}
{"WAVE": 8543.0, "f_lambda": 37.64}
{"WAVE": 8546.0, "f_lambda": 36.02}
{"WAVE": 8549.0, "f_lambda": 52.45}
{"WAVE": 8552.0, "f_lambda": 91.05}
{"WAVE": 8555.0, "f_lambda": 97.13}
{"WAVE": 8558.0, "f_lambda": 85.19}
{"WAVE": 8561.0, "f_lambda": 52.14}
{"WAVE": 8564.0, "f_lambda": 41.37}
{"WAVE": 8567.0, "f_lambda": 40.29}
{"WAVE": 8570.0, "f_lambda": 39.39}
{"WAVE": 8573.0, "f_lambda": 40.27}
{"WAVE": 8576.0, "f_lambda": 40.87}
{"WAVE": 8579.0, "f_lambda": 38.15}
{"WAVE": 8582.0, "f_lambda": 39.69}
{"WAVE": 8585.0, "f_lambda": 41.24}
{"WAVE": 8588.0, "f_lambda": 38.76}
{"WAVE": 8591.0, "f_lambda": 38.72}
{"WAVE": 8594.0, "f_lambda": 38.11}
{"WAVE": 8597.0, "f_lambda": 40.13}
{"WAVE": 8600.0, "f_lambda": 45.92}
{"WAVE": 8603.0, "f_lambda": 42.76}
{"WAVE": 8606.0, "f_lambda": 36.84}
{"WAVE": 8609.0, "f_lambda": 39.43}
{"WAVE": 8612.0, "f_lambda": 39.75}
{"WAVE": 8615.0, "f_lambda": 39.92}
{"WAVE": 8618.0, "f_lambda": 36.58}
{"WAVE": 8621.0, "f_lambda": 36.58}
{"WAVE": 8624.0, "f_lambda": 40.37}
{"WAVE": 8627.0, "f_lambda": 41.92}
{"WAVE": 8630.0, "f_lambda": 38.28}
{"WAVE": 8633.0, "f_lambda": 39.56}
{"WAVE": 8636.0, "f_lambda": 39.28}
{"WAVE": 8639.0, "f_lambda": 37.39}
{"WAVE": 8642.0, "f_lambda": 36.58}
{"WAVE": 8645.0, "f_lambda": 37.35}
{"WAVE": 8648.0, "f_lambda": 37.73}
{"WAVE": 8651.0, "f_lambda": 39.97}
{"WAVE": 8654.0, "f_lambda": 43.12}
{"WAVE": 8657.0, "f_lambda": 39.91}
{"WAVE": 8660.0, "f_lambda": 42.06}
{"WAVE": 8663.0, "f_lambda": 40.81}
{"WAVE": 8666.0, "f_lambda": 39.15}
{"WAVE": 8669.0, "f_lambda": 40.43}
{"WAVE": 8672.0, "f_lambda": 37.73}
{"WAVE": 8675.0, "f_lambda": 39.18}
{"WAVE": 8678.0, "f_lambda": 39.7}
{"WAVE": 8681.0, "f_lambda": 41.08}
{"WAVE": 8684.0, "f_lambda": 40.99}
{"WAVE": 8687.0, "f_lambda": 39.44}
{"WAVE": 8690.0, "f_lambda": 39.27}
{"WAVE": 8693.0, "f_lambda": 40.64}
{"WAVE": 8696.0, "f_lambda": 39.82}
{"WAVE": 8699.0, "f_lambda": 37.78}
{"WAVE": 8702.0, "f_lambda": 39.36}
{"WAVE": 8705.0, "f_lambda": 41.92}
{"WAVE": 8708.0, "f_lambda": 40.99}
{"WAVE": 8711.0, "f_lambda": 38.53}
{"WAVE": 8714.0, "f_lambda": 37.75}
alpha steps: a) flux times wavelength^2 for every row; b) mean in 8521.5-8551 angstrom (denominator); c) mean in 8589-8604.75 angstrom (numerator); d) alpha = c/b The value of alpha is 0.48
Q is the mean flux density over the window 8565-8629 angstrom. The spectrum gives 39.8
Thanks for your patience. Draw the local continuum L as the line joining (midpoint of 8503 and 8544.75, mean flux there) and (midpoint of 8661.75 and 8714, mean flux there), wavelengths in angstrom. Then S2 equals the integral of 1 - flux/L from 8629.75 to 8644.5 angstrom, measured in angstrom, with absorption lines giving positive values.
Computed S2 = 3.7 angstrom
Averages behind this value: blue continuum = 76.3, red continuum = 39.7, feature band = 38.2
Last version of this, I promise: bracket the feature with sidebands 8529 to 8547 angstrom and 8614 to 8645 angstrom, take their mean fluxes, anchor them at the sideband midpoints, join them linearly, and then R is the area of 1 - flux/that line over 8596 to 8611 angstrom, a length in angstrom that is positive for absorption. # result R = 2.0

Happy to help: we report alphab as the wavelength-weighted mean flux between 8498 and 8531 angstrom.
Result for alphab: 77.9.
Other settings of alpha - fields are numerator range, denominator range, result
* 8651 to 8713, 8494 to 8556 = 0.60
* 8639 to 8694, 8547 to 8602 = 0.81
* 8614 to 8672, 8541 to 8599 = 0.82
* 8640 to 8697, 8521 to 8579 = 0.56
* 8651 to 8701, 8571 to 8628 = 1.03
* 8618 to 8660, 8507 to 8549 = 0.53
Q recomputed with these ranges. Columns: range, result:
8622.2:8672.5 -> 39.5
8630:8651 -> 38.1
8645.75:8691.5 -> 40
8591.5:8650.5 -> 39.2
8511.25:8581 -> 67.8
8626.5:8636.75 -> 39.6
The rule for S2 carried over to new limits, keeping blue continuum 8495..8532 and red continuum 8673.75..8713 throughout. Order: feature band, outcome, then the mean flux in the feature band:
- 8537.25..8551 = 5.51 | 42.3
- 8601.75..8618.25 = 5.12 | 39.4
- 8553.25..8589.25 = 8.61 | 49.9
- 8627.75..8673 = 8.58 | 39.4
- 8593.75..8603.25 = 2.77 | 42.1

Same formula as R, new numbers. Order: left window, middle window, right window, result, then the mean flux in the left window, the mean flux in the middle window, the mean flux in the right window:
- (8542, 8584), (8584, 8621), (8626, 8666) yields 5.19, 52.3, 39.7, 39.5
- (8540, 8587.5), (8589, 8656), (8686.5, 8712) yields 9.60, 50.8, 39.4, 39.8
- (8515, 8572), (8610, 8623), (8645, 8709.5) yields 3.97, 73.4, 38.3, 40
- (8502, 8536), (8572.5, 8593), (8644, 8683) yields 8.06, 85.4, 39.6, 39.9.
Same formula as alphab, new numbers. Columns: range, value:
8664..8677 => 39.2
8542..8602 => 48.8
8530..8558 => 69.1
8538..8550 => 39.9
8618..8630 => 39.1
